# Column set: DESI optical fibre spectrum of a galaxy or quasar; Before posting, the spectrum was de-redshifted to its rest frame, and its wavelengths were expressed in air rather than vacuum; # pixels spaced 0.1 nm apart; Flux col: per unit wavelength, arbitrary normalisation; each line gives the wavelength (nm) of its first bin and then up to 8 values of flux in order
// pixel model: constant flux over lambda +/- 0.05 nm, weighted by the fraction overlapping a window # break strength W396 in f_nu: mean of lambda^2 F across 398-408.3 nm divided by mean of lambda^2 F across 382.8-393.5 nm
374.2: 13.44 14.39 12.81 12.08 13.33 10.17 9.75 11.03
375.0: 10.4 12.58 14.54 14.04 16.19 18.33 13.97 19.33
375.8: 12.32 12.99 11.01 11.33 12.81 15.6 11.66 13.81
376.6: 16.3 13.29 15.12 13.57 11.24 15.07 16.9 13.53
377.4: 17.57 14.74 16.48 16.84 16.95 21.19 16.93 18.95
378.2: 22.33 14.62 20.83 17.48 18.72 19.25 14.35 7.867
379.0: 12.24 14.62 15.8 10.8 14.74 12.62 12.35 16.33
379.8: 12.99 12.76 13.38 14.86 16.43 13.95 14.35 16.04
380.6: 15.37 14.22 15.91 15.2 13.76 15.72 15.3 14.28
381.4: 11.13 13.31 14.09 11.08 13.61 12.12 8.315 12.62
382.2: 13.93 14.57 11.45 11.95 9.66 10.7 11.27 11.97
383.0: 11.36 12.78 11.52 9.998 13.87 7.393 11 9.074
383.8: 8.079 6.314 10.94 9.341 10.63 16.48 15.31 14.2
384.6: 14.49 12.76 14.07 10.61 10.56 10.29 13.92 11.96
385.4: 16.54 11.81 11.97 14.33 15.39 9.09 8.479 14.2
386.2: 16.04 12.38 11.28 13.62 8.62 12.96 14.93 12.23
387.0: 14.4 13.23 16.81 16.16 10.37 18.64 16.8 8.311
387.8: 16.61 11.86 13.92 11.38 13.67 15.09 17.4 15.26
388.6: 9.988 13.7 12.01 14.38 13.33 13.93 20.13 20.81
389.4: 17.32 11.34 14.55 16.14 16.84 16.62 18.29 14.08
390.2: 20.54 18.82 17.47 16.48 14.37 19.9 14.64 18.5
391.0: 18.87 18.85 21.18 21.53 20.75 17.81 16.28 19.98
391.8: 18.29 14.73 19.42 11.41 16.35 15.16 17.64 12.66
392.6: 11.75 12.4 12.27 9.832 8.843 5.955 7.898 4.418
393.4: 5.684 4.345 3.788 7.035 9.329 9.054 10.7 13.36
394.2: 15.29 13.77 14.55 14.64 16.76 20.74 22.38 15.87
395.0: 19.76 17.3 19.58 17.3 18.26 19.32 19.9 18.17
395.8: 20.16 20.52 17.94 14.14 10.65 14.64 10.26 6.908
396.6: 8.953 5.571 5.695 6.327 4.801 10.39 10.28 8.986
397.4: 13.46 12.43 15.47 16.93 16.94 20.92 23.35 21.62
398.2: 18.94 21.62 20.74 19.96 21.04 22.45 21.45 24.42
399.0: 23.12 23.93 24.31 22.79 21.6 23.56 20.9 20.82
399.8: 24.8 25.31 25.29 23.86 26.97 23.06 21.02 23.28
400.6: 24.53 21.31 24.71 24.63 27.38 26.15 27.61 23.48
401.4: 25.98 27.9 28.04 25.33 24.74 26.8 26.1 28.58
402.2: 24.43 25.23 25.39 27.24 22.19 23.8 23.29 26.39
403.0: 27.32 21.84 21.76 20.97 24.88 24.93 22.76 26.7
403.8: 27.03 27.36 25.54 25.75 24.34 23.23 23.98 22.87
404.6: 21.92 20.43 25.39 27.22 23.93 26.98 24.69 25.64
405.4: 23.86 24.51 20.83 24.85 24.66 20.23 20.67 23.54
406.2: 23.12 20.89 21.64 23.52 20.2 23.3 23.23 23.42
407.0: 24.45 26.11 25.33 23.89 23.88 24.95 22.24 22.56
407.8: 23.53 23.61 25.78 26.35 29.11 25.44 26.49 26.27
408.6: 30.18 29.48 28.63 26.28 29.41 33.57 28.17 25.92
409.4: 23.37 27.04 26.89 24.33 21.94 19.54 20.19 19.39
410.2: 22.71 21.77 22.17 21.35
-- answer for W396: 1.88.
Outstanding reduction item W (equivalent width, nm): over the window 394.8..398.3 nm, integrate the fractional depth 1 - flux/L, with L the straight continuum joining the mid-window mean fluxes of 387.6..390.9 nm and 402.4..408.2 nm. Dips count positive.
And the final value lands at 0.779 nm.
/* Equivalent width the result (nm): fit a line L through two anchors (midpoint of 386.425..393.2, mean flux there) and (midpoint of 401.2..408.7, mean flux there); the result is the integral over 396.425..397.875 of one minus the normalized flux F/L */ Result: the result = 0.69 nm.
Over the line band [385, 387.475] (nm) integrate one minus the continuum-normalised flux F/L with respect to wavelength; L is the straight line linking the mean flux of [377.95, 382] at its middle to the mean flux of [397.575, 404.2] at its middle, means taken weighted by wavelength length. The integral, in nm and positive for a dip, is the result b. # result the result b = 0.63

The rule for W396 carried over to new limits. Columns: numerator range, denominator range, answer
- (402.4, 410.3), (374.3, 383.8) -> 2.03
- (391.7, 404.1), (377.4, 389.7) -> 1.48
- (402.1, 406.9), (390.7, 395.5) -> 1.75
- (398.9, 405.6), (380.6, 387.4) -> 2.15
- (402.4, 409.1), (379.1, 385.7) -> 2.17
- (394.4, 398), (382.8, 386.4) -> 1.31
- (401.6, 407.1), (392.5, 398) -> 1.96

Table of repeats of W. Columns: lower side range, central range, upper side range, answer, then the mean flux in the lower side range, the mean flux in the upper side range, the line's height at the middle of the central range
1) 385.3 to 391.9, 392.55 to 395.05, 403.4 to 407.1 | 0.89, 15.2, 23.9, 17.9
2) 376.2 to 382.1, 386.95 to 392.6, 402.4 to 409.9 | 0.83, 14.8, 24.7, 18.7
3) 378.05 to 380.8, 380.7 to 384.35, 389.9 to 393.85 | 0.72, 15.1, 14.3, 14.9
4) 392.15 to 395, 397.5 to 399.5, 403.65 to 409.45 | -0.48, 12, 24.8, 16.9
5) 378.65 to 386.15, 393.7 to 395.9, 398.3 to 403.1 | 0.45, 12.7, 24.3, 20.6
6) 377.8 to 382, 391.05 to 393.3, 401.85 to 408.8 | 0.54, 14.9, 24.5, 19.5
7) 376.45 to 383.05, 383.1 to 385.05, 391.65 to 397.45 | 0.36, 14.4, 13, 14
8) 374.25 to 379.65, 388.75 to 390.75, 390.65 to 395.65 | -0.23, 14.6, 14.7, 14.7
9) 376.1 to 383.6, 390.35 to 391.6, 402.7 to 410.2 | 0.01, 14.1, 24.5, 18.5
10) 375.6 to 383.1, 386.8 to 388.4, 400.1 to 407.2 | 0.33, 14.3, 24.4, 17.7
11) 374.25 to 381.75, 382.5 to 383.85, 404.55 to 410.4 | 0.46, 14.5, 24.4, 16.2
